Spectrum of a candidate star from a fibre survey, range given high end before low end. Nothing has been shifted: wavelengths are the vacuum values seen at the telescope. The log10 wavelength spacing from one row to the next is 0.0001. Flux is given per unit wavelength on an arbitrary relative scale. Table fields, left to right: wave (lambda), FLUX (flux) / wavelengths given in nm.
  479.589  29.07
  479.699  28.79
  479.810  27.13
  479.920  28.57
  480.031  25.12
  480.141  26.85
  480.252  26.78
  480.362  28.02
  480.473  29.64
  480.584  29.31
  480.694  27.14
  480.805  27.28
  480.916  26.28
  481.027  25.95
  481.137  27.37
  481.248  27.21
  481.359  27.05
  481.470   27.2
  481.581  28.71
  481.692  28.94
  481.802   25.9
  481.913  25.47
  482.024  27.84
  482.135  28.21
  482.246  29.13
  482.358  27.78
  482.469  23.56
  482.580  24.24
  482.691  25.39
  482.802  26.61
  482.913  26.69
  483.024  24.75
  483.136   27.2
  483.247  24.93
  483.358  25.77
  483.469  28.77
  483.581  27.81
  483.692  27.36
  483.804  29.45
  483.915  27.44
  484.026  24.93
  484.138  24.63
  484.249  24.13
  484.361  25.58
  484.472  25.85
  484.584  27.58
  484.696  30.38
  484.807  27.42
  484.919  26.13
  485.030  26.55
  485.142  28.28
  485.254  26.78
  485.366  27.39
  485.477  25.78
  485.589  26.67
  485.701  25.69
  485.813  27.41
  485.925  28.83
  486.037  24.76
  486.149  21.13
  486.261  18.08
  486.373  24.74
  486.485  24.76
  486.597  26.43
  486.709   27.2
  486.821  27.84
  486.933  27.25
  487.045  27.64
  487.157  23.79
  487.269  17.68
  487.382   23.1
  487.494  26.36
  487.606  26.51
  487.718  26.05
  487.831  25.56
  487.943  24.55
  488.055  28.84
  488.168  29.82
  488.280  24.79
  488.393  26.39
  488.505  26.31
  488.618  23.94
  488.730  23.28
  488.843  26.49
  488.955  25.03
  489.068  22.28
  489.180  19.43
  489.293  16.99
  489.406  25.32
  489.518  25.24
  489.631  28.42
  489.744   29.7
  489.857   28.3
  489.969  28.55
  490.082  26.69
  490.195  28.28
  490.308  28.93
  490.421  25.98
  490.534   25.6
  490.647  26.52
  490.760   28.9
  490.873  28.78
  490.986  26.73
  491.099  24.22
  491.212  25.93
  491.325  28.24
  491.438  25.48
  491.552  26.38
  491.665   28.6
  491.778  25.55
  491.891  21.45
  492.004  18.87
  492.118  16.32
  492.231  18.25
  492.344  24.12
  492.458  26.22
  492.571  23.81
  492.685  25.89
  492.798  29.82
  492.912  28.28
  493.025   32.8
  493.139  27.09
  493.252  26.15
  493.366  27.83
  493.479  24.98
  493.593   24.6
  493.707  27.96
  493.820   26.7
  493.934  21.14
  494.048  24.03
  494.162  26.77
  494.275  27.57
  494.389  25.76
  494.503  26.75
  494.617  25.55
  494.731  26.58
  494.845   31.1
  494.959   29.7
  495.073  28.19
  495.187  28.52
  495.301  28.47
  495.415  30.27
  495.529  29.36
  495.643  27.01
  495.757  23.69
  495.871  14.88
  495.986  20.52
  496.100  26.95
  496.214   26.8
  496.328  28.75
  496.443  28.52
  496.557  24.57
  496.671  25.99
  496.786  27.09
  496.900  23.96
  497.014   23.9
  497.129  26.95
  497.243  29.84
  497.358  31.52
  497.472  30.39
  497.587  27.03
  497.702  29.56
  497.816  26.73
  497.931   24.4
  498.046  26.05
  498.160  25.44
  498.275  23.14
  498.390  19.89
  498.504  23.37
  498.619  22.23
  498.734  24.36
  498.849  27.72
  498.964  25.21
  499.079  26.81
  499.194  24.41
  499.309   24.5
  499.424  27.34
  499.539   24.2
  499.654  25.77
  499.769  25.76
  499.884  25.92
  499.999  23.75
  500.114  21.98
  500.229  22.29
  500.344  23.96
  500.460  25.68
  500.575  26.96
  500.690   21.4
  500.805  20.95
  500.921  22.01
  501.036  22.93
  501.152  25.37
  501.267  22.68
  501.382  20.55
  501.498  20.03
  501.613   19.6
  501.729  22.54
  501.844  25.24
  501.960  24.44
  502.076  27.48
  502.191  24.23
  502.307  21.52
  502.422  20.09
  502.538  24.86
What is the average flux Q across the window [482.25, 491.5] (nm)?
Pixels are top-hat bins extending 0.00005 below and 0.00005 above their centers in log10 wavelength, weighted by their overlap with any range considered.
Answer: 26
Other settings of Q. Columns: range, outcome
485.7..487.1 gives 25.5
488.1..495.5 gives 26.1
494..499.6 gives 26.2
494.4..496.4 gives 26.6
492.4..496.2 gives 26.5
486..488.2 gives 25.1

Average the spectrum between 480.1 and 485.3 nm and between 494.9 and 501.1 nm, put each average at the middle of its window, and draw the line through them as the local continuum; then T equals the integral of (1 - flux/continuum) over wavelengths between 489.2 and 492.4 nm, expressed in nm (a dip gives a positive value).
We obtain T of 0.100 nm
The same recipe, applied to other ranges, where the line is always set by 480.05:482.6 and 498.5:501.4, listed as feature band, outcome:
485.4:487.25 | 0.074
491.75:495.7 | -0.141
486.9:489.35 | 0.142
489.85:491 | -0.081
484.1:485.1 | 0.006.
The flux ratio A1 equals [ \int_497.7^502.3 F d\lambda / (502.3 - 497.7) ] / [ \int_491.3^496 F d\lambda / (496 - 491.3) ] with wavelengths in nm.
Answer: 0.93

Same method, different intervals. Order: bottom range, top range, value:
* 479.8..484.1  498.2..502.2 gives 0.88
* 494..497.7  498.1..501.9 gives 0.89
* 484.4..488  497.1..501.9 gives 0.96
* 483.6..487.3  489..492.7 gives 0.97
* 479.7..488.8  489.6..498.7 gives 0.99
